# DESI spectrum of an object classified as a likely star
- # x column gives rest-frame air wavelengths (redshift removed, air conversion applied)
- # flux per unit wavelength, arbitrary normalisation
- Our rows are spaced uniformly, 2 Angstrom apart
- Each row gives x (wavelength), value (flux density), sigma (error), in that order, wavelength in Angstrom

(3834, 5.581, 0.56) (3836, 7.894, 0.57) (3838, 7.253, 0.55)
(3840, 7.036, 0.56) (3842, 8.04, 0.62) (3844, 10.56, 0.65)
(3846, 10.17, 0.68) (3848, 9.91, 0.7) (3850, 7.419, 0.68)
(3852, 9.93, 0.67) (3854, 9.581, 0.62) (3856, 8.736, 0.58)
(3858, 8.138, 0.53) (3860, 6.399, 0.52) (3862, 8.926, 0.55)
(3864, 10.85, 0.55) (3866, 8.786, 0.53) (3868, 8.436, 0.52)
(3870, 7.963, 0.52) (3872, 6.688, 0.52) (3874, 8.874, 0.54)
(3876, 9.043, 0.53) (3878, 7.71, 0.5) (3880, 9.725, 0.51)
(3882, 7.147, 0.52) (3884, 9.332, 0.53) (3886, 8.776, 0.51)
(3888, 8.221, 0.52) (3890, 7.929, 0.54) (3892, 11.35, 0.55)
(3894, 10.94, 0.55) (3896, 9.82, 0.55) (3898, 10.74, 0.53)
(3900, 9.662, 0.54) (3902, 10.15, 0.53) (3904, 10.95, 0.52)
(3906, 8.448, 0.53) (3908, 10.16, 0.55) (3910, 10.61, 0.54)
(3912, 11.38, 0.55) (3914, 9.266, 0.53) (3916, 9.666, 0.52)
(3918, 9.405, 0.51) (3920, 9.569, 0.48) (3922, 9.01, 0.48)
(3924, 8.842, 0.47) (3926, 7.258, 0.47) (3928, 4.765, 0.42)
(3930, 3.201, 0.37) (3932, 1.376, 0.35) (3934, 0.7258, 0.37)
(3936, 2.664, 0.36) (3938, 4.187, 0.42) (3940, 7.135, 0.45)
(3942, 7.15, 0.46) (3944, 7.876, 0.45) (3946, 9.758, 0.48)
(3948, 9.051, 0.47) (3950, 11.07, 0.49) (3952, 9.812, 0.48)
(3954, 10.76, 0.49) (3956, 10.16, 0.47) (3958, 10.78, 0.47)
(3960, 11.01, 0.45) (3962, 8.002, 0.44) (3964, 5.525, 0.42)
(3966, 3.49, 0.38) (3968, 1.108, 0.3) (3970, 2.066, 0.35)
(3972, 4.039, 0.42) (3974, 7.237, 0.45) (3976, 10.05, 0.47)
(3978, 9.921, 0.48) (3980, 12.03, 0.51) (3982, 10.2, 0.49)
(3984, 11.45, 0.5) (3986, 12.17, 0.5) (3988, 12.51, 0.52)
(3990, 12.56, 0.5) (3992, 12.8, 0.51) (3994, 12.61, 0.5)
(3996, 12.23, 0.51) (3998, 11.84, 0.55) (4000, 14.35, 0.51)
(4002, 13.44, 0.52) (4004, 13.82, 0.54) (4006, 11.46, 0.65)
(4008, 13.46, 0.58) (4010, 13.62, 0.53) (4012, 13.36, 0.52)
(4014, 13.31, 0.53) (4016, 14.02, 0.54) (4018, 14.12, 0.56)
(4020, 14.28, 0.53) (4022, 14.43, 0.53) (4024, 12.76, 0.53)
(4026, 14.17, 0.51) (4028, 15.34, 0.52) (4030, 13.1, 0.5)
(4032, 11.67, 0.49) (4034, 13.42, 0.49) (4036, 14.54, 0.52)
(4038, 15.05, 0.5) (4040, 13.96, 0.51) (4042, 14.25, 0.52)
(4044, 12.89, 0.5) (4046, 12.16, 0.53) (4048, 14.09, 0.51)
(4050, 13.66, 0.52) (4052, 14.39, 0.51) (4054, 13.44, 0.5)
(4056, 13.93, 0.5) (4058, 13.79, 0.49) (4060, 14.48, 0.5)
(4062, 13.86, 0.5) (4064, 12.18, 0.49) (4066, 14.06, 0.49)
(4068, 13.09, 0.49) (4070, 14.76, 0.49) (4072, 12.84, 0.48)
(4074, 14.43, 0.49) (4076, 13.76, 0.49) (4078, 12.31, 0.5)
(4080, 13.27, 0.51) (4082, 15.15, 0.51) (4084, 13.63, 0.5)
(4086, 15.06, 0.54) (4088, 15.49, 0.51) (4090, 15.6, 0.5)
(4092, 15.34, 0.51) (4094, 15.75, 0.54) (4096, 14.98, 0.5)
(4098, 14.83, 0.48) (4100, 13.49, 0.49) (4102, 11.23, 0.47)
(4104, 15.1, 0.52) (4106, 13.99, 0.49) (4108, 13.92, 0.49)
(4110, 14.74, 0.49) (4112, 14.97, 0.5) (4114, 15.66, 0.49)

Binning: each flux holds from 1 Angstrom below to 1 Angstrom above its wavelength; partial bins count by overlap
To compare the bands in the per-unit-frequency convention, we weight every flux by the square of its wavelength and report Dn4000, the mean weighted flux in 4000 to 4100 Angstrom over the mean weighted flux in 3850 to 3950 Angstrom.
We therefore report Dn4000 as 1.8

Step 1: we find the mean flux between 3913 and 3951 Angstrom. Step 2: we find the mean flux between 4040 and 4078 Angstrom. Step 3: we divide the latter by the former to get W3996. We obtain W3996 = 2.0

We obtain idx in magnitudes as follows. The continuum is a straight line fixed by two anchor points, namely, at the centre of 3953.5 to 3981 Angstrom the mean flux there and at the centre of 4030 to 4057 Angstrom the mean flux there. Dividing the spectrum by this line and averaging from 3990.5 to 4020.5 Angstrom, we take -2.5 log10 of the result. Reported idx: -0.24 mag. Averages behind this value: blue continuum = 7.53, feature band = 13.2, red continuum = 13.6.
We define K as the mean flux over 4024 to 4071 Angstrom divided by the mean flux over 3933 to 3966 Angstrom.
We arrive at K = 1.8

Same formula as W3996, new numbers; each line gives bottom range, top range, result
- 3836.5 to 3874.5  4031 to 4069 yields 1.58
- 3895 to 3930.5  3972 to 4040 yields 1.39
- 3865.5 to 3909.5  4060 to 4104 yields 1.54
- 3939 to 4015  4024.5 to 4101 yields 1.39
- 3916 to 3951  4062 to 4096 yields 2.11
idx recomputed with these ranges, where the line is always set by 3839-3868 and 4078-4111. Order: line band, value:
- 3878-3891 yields 0.14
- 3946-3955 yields 0.10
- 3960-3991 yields 0.38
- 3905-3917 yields 0.03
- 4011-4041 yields -0.08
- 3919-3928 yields 0.26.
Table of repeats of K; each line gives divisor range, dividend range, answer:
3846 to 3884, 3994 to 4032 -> 1.56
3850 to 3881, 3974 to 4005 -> 1.39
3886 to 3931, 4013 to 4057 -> 1.51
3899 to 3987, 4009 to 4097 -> 1.74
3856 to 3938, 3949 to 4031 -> 1.34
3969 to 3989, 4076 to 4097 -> 1.59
